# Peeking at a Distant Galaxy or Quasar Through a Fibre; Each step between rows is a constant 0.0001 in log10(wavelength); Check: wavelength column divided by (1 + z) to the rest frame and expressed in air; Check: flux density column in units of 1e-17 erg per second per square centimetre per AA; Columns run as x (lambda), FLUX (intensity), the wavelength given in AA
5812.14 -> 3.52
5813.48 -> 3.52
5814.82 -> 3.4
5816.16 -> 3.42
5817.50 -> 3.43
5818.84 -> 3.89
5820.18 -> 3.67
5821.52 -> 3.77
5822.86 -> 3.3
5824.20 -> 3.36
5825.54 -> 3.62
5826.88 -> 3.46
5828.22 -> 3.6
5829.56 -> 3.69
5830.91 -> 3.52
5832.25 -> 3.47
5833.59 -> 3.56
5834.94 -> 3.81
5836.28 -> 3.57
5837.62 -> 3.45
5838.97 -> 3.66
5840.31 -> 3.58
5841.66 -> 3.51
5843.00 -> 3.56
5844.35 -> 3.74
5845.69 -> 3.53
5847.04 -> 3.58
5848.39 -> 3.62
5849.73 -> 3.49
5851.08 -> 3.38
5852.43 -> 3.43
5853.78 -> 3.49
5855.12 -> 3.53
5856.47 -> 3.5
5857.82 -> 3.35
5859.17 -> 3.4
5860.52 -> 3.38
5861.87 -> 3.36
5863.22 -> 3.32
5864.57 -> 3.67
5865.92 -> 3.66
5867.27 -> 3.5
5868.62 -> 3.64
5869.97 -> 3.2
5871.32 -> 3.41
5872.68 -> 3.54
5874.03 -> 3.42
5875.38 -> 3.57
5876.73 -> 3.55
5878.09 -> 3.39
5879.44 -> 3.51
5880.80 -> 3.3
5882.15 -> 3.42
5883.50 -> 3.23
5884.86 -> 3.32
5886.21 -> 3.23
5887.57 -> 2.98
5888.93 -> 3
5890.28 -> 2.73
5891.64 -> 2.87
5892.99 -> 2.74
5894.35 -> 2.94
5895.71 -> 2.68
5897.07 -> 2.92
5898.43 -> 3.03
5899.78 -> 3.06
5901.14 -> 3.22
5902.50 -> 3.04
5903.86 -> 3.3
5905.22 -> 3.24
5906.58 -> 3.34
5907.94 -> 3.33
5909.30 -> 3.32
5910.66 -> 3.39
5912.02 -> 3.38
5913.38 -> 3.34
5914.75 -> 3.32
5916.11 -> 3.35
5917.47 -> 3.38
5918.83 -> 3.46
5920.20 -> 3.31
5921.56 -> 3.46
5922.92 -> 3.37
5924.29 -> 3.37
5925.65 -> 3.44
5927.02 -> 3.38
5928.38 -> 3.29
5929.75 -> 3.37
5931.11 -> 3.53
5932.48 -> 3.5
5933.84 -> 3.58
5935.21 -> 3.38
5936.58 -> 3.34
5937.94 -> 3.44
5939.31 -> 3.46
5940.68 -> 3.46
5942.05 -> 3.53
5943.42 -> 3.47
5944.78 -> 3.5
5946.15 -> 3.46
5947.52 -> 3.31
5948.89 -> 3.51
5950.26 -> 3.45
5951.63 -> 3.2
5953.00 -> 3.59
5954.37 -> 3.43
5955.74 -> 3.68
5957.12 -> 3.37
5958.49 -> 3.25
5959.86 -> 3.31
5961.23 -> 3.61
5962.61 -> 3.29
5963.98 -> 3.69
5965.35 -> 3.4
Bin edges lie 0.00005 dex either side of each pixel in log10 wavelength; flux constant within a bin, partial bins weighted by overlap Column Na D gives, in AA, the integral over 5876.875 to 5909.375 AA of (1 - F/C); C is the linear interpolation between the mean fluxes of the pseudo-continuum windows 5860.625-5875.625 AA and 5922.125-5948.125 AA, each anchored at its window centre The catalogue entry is 3.1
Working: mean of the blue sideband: 3.48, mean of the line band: 3.13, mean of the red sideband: 3.43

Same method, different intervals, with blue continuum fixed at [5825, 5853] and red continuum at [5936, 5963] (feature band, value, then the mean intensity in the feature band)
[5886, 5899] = 2.23 AA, 2.9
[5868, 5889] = 0.90 AA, 3.37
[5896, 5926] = 1.72 AA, 3.28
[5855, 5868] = 0.27 AA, 3.46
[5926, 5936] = 0.07 AA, 3.43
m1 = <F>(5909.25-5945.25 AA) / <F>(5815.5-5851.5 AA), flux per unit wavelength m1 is 1.0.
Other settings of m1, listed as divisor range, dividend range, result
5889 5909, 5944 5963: 1.13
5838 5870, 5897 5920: 0.93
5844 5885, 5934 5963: 0.99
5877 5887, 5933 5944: 1.03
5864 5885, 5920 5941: 0.99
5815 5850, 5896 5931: 0.92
